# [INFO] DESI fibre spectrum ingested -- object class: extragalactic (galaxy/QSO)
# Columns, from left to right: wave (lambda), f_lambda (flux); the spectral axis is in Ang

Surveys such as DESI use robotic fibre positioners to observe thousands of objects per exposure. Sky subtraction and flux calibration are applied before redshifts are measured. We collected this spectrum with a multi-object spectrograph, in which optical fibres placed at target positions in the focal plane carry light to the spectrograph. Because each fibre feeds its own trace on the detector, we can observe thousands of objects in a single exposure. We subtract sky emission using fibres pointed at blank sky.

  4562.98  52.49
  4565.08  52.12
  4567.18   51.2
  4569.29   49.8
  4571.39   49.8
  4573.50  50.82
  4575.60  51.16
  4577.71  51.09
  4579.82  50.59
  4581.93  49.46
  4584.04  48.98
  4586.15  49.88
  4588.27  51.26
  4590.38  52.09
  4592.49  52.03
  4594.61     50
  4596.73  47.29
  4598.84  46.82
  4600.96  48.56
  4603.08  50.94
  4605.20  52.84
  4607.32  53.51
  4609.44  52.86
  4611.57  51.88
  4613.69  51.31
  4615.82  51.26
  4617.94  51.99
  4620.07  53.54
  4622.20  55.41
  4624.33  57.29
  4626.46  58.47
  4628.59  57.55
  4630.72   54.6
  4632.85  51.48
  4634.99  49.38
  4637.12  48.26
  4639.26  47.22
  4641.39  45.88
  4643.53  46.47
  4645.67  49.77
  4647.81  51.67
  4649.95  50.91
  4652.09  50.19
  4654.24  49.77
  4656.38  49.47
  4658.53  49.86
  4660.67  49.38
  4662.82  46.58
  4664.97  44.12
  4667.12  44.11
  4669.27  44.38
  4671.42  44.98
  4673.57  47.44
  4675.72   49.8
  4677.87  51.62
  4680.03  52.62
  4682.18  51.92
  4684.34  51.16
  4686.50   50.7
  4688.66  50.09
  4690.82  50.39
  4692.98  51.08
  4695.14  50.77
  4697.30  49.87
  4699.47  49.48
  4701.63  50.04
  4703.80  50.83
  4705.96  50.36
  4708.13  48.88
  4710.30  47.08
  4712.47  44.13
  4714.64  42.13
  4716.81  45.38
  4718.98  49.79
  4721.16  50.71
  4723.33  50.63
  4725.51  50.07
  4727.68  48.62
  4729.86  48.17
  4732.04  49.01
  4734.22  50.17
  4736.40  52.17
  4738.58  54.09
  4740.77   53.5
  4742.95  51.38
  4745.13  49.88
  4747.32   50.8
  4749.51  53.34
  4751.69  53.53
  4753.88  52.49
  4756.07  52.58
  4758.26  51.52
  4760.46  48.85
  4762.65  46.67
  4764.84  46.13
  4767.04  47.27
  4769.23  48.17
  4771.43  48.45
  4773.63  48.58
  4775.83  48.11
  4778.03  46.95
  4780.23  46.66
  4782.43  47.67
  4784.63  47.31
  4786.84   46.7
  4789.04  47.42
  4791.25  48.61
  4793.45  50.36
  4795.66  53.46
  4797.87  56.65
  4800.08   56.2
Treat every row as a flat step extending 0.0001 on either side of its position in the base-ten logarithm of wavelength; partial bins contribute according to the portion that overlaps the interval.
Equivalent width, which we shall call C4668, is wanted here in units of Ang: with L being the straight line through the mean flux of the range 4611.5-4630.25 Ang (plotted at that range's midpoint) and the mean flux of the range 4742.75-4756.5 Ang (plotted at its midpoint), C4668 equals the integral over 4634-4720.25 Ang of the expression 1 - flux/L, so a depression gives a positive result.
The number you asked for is 7.6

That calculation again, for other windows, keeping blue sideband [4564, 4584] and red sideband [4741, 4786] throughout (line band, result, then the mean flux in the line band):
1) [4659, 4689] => 0.88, 48.5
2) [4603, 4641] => -1.82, 52.7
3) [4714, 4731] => 0.44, 48.4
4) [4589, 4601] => 0.21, 49.6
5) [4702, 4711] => 0.05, 49.4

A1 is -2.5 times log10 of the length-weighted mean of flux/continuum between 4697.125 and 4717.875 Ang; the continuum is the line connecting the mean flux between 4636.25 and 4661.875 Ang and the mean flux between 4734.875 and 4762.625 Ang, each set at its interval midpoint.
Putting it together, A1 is 0.06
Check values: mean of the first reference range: 49.1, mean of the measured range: 47.7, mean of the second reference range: 51.8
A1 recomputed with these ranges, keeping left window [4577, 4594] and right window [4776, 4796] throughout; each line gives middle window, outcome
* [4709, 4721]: 0.066 mag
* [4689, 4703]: -0.022 mag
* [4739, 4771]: -0.042 mag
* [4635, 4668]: 0.034 mag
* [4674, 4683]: -0.038 mag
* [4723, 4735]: -0.011 mag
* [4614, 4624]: -0.063 mag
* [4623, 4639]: -0.073 mag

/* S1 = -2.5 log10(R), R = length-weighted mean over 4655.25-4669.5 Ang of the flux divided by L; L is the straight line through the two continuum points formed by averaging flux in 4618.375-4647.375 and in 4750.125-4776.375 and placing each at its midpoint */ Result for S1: 0.097 mag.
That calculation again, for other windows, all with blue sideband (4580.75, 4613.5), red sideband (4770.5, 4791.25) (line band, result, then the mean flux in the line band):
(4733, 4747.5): -0.076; 51.7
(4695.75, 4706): -0.027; 50.1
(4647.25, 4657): -0.015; 50.4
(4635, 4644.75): 0.058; 47.3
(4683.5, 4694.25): -0.034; 50.7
